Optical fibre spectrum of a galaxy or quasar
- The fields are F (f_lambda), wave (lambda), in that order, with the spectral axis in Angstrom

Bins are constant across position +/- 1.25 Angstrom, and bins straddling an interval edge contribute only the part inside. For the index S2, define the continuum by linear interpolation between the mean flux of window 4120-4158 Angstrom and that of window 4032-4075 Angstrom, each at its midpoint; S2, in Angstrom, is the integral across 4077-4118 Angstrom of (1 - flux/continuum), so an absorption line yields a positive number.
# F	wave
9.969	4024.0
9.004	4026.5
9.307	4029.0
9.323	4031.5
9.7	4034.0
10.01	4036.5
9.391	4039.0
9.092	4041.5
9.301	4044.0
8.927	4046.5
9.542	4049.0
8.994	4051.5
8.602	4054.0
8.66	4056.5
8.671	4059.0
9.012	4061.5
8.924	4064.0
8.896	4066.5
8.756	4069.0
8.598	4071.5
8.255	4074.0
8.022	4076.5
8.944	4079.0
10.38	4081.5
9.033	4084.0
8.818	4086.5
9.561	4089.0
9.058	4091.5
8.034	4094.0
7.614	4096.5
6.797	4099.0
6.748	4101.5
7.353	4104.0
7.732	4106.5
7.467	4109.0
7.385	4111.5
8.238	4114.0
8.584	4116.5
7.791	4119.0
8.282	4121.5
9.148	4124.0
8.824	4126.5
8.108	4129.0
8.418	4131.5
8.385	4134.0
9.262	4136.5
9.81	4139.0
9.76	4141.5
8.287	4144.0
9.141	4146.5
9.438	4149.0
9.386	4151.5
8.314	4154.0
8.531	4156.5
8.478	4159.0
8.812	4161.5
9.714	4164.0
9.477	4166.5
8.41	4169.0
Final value 3.3 Angstrom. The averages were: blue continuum 9.03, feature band 8.23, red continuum 8.86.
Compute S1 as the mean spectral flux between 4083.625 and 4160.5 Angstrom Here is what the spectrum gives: 8.44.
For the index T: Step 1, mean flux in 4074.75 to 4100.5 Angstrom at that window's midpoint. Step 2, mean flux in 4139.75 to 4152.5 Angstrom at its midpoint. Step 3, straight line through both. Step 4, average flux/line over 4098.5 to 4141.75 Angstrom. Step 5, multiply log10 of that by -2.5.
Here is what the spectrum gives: 0.094 mag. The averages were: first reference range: 8.6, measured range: 8.22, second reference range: 9.22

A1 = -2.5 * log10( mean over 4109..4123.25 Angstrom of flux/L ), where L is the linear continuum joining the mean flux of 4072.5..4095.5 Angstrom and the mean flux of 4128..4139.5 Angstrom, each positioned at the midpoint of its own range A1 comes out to 0.10 mag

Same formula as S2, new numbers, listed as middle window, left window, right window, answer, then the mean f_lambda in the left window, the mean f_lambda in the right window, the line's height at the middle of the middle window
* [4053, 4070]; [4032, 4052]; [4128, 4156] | 0.9 Angstrom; 9.38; 8.93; 9.29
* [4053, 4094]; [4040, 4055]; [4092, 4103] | -3.3 Angstrom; 9.09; 7.42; 8.22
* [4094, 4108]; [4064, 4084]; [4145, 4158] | 2.5 Angstrom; 8.85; 8.94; 8.88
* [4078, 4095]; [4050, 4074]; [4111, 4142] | -0.8 Angstrom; 8.77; 8.62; 8.71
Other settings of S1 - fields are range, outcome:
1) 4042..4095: 8.91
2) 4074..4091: 9.06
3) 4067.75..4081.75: 8.71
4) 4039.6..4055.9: 9.07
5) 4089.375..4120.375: 7.79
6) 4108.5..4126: 8.19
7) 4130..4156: 9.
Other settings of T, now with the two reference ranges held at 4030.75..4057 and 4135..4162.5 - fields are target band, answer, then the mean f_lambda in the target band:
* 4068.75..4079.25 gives 0.09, 8.45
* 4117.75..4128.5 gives 0.07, 8.48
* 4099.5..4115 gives 0.22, 7.44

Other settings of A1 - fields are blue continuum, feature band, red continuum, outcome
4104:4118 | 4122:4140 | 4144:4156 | -0.05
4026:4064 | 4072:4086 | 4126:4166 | 0.02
